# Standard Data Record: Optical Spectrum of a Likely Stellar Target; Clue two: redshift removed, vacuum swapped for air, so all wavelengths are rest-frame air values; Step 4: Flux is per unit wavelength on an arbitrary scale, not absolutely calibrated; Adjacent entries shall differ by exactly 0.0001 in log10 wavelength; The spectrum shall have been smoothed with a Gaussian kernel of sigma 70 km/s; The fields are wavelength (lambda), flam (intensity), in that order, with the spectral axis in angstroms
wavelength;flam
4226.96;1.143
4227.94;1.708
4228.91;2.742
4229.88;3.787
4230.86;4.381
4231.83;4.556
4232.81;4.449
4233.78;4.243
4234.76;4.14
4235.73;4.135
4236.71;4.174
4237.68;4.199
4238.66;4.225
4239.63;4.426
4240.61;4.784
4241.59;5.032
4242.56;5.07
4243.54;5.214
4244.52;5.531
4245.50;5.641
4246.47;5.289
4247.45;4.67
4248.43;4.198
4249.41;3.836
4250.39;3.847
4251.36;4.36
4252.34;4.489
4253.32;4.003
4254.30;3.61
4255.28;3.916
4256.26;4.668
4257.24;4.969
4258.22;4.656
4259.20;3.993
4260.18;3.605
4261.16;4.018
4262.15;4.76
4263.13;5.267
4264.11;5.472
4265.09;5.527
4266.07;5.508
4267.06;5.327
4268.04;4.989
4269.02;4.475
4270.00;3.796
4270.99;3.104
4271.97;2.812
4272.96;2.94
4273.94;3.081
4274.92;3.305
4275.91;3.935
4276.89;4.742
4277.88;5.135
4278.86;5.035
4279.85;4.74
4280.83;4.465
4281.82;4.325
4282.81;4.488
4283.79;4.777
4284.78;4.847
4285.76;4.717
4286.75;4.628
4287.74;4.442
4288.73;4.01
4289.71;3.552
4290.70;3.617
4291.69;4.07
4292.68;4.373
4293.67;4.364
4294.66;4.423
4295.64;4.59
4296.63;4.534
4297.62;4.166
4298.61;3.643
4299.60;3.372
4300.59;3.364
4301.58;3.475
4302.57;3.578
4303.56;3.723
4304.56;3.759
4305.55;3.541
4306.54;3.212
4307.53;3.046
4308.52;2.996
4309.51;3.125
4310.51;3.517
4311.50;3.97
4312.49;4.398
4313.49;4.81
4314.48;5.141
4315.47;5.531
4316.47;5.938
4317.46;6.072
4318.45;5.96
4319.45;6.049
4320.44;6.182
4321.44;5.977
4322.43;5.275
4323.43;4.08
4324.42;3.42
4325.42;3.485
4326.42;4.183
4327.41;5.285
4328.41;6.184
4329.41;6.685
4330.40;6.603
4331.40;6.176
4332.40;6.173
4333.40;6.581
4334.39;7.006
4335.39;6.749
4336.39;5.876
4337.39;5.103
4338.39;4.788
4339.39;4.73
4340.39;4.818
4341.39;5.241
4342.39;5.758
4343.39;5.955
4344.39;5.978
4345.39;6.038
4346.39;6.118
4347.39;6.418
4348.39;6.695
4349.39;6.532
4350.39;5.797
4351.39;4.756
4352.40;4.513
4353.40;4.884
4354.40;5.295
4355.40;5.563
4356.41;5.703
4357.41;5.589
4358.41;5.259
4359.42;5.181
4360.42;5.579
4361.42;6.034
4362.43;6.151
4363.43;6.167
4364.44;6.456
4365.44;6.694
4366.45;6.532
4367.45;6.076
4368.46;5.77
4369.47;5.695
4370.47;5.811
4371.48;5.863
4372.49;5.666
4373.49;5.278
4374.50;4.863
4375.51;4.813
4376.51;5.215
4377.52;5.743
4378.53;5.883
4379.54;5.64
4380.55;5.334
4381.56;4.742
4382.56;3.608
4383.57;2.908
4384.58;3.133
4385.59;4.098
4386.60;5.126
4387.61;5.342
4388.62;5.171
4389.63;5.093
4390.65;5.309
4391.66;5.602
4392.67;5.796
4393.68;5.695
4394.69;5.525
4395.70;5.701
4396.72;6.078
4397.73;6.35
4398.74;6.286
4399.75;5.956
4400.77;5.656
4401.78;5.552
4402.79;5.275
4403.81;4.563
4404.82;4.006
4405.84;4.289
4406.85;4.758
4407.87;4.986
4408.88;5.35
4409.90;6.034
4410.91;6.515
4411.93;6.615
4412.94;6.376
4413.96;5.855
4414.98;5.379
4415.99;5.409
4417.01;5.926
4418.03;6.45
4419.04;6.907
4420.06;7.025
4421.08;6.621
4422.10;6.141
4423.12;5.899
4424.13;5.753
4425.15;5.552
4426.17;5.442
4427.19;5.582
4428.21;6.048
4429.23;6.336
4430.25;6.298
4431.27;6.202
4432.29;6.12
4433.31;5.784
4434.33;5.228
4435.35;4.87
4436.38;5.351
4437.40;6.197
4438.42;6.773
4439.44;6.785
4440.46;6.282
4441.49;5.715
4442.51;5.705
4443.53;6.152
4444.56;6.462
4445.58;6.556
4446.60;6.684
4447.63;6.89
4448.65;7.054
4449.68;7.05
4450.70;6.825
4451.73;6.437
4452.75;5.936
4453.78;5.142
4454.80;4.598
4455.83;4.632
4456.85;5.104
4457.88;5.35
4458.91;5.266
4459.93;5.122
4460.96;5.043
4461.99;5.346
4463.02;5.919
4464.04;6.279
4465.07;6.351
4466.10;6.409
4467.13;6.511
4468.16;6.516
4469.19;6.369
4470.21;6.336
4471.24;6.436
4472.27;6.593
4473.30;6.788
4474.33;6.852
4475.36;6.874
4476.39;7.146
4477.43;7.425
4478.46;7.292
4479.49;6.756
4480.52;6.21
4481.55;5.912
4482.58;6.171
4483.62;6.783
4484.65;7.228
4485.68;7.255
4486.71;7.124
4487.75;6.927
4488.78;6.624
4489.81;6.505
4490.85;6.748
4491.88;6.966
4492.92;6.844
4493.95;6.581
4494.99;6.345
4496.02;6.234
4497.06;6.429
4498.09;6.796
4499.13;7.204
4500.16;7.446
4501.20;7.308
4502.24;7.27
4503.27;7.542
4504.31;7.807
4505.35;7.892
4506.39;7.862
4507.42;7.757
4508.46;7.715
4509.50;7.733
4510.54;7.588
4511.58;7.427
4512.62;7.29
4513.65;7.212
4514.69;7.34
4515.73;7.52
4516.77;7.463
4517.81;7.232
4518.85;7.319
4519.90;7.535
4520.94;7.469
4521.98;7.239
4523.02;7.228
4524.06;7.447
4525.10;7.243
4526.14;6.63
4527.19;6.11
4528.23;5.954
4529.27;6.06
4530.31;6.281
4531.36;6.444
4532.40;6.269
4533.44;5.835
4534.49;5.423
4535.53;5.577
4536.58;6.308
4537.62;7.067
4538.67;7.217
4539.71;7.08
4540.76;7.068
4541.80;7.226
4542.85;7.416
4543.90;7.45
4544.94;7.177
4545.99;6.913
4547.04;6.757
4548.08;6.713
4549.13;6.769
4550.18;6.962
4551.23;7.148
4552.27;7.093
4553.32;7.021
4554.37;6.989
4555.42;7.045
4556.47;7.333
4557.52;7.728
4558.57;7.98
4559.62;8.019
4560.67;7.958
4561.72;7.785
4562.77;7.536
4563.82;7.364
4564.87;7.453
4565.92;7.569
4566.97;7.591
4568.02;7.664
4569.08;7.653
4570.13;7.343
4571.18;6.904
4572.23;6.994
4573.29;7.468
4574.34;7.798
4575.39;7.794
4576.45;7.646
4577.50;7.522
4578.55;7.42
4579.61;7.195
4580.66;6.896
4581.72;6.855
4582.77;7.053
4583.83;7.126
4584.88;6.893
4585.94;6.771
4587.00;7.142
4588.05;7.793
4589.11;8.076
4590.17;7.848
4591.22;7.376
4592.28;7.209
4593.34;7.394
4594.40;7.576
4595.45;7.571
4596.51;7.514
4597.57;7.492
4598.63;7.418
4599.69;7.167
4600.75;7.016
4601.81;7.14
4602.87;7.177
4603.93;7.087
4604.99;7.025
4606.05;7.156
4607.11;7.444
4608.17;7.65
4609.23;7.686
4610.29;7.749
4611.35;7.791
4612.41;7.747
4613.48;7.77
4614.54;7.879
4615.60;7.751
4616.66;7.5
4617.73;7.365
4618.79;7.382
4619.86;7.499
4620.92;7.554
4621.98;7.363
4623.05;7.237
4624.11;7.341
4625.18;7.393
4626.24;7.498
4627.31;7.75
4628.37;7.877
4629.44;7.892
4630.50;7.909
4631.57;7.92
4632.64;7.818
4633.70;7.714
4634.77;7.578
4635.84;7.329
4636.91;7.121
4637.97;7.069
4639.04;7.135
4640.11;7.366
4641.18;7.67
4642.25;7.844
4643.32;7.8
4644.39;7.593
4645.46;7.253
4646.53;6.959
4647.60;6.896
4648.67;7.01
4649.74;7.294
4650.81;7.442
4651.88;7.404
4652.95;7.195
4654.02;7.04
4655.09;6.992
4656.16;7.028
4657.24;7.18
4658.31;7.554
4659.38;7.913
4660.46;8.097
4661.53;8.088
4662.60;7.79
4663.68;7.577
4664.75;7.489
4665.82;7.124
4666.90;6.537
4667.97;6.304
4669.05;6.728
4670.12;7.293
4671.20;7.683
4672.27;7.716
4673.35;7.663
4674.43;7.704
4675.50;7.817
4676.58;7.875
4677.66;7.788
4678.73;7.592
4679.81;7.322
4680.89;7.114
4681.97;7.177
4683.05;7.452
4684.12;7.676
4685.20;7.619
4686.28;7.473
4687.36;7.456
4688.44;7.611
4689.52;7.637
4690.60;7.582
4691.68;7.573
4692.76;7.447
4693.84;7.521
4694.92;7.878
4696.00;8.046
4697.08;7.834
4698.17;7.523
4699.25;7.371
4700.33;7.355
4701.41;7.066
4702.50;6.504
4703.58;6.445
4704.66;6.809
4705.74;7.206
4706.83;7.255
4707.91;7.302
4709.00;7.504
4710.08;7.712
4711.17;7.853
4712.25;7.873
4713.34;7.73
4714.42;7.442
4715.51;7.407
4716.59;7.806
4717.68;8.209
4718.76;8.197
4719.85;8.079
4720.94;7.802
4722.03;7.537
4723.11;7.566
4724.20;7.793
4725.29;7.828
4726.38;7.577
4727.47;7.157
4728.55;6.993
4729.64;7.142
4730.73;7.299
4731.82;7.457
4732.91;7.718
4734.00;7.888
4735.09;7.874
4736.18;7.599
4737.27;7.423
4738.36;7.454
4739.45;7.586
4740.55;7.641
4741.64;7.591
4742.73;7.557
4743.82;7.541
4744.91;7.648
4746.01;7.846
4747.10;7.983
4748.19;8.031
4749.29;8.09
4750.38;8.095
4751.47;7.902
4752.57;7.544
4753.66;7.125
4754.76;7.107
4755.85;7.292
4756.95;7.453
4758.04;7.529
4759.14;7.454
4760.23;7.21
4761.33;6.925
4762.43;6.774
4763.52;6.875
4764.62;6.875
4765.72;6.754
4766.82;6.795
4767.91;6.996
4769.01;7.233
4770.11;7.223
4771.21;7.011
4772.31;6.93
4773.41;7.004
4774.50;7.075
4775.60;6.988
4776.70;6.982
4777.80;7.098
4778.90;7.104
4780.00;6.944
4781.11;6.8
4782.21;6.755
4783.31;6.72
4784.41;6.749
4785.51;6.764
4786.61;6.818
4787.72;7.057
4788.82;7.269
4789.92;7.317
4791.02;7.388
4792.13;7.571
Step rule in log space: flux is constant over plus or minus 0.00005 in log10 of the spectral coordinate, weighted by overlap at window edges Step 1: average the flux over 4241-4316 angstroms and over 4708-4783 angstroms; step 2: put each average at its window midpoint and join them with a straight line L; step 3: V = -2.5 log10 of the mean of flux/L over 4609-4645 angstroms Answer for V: -0.15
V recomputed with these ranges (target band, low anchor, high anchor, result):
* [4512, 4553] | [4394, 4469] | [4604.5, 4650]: -0.03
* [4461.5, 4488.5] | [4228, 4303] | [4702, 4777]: -0.16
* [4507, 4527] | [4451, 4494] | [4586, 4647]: -0.11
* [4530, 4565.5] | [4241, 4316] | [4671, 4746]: -0.11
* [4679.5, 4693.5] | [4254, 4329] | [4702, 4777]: -0.06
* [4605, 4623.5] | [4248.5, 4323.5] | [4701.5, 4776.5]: -0.15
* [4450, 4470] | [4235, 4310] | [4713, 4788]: -0.06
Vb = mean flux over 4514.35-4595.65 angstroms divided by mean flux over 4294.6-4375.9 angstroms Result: 1.38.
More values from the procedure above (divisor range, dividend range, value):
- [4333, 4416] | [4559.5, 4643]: 1.35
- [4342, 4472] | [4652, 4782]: 1.29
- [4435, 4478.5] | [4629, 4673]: 1.20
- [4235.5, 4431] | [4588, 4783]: 1.47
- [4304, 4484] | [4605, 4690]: 1.32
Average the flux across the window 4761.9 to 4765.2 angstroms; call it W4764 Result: 6.84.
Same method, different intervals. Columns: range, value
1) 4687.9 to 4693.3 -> 7.57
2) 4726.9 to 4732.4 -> 7.22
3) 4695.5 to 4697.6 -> 7.94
